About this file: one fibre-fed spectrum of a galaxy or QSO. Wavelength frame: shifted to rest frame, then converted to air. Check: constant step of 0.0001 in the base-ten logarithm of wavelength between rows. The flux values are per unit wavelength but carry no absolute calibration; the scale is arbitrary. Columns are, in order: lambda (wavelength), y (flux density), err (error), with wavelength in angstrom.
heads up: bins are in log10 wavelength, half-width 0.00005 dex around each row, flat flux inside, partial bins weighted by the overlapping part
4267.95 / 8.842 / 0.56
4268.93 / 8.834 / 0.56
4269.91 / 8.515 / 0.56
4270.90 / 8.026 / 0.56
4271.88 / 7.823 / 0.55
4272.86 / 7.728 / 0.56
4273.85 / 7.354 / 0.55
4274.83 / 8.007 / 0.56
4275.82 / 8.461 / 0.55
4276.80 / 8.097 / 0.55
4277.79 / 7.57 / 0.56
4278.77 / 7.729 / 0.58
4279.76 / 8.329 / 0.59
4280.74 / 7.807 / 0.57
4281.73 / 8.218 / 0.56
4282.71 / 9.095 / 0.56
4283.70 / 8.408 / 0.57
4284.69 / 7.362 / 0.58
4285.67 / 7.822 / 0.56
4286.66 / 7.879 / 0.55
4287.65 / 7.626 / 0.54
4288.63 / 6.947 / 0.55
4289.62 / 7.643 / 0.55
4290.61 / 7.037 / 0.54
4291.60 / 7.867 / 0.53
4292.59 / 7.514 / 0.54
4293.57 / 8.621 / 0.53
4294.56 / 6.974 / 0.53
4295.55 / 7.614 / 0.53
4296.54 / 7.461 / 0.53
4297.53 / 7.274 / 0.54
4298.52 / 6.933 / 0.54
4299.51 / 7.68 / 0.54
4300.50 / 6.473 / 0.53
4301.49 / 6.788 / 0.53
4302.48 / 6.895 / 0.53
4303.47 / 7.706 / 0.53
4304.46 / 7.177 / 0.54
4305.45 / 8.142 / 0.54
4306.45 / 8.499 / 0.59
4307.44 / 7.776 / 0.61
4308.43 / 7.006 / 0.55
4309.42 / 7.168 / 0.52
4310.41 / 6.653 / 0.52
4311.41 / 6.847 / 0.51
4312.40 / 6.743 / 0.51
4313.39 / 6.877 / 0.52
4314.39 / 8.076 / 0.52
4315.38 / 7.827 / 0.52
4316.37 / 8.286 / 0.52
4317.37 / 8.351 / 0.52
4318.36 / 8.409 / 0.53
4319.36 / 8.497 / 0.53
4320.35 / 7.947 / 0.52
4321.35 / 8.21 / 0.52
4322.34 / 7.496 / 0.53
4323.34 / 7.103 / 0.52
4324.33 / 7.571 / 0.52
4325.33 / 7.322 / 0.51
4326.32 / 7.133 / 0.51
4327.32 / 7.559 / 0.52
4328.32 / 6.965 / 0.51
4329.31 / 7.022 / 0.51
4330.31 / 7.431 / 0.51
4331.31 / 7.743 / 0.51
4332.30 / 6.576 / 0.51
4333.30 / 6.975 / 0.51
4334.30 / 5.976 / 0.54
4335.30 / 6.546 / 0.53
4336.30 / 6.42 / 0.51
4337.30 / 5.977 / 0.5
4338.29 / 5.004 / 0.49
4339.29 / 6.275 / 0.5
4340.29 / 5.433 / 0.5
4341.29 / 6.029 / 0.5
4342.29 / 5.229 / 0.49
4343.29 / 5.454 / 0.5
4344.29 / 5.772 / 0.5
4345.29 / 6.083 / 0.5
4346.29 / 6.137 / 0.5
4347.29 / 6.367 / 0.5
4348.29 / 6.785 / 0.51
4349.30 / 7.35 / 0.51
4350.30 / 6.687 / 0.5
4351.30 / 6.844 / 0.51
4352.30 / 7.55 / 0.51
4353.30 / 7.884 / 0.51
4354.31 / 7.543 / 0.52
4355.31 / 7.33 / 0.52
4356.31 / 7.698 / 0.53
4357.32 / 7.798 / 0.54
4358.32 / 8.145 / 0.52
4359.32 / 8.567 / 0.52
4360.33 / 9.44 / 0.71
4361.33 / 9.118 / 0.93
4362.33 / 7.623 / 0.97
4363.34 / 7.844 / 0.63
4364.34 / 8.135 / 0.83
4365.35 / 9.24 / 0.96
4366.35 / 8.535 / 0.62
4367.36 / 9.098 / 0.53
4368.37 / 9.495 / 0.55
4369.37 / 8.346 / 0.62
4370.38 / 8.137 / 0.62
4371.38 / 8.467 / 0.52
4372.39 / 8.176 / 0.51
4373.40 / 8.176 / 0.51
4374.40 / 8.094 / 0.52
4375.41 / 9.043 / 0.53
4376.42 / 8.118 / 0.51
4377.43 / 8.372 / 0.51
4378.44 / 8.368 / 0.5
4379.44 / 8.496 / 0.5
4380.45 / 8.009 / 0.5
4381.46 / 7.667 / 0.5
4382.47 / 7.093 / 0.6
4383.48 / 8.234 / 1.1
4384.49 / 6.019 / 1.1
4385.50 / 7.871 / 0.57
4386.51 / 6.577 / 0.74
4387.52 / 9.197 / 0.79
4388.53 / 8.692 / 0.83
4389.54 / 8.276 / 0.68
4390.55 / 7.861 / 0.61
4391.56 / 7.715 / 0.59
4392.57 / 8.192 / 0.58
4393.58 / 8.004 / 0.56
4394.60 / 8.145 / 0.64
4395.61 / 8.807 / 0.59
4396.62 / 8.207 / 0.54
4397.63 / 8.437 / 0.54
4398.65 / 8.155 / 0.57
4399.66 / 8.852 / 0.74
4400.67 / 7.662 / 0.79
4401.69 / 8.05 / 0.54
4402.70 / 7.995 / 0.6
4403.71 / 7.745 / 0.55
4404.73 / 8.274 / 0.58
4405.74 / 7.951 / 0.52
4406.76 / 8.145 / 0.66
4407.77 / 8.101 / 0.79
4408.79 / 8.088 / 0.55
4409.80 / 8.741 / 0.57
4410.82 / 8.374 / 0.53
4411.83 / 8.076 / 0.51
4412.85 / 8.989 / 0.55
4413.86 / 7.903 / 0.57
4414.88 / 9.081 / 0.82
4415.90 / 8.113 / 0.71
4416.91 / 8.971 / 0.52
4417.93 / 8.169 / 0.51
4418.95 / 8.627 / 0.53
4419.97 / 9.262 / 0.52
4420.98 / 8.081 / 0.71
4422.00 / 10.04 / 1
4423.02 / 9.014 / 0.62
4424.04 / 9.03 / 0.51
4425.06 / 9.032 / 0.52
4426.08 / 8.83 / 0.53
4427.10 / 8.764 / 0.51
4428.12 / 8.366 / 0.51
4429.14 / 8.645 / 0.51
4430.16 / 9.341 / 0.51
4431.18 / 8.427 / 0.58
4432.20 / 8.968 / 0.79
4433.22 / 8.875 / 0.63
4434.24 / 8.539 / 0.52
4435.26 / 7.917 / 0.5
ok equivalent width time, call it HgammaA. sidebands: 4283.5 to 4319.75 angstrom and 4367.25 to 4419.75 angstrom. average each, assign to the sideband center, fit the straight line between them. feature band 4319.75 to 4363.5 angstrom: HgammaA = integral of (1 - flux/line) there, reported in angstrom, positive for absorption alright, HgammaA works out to 4.4 angstrom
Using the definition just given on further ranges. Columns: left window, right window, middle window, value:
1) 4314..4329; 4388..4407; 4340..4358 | 2.78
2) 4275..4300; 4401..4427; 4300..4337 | 2.76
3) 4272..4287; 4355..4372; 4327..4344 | 3.92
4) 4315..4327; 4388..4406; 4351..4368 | -0.33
